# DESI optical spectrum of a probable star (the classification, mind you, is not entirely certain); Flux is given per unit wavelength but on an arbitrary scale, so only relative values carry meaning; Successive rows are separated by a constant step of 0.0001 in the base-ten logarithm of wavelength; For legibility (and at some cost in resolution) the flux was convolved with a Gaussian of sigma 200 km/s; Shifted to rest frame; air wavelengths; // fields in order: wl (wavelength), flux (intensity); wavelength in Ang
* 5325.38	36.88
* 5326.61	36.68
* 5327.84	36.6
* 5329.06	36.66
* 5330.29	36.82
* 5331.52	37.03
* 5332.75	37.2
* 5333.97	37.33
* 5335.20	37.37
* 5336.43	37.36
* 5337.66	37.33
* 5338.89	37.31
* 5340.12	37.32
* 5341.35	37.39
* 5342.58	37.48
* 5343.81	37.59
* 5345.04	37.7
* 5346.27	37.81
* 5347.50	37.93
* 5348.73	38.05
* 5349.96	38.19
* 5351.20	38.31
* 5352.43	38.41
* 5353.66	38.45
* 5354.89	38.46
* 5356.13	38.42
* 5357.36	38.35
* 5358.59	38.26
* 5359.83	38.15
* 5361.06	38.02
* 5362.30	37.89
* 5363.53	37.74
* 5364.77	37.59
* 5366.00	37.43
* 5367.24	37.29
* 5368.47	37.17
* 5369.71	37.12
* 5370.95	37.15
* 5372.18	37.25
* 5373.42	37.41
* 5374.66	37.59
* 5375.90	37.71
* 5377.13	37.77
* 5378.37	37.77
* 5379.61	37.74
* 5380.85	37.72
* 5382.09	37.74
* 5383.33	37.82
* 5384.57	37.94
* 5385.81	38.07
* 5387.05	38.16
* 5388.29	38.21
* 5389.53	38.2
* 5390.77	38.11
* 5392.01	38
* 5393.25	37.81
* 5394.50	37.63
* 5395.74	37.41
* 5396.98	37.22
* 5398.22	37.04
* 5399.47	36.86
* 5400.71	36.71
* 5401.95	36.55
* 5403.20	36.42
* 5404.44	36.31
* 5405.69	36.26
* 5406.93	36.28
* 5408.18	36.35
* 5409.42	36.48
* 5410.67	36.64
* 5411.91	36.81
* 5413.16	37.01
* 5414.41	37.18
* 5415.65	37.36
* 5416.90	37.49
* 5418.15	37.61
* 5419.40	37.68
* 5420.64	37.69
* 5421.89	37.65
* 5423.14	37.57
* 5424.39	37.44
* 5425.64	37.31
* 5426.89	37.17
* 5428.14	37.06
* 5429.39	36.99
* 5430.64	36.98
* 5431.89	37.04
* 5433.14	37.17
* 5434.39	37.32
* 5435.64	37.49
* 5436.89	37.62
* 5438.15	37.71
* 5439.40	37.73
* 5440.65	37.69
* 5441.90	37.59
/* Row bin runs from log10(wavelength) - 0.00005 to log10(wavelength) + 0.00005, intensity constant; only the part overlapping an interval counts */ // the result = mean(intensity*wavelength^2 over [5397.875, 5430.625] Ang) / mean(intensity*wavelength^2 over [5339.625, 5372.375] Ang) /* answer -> 1.00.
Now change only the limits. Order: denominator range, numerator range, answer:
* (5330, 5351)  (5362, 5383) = 1.01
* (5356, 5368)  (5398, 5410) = 0.98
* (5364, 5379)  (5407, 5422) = 1.01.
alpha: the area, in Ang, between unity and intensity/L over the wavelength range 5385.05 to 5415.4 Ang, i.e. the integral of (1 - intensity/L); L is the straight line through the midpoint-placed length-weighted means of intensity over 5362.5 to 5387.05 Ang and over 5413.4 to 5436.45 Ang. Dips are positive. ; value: 0.3 Ang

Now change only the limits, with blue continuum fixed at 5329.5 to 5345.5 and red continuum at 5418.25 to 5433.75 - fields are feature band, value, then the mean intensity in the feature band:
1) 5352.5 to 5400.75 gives -0.6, 37.7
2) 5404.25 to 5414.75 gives 0.2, 36.6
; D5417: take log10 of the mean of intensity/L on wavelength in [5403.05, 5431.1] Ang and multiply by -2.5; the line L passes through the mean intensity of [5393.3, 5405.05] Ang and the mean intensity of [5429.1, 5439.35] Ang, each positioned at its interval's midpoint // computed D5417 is 0.00 mag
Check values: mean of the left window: 36.9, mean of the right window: 37.3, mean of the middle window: 37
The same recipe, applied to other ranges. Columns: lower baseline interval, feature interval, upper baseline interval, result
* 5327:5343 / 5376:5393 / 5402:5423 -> -0.027 mag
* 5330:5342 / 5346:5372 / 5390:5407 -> -0.021 mag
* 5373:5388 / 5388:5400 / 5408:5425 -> -0.001 mag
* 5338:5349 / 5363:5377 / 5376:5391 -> 0.012 mag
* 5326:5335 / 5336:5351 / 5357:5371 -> -0.012 mag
